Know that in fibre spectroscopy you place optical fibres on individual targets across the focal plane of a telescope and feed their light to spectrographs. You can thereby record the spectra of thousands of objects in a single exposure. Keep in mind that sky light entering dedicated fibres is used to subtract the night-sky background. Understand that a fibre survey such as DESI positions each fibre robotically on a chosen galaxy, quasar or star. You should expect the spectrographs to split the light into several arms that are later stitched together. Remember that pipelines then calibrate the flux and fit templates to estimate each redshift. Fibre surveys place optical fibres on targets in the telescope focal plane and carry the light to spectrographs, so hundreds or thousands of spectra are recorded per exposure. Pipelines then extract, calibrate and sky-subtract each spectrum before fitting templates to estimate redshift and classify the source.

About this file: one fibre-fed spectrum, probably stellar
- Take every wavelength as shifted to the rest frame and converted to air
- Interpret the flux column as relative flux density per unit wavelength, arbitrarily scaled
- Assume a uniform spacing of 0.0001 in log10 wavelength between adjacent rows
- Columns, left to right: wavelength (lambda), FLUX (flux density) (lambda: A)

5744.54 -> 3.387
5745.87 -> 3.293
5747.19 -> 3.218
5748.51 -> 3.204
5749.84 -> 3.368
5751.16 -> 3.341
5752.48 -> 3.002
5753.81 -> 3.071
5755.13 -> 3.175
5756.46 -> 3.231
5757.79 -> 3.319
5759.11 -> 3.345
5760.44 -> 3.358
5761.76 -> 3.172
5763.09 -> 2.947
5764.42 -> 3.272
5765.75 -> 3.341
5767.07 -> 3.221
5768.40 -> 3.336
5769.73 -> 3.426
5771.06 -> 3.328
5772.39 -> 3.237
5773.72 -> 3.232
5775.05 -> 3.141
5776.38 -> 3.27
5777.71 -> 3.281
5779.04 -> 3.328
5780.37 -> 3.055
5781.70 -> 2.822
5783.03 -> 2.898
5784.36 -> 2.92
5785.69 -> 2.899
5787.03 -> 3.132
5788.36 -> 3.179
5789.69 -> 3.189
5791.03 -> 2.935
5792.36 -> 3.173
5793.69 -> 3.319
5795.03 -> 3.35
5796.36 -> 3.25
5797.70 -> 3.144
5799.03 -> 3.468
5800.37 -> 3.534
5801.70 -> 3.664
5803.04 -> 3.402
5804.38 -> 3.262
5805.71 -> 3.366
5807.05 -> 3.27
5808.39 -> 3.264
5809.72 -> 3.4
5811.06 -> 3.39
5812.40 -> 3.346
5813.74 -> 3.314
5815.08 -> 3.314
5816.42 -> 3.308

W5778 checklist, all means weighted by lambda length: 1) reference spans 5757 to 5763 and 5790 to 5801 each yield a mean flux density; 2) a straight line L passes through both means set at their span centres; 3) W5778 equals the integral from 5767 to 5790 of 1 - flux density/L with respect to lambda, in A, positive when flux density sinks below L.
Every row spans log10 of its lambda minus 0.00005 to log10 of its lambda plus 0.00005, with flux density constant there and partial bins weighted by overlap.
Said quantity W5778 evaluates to 0.8 A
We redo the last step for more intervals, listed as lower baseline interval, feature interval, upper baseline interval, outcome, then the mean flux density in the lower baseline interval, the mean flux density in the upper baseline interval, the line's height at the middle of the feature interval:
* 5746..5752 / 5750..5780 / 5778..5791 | -0.7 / 3.28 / 3.05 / 3.18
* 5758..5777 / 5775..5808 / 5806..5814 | 0.9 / 3.26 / 3.33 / 3.3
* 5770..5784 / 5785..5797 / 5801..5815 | 0.4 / 3.16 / 3.37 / 3.25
